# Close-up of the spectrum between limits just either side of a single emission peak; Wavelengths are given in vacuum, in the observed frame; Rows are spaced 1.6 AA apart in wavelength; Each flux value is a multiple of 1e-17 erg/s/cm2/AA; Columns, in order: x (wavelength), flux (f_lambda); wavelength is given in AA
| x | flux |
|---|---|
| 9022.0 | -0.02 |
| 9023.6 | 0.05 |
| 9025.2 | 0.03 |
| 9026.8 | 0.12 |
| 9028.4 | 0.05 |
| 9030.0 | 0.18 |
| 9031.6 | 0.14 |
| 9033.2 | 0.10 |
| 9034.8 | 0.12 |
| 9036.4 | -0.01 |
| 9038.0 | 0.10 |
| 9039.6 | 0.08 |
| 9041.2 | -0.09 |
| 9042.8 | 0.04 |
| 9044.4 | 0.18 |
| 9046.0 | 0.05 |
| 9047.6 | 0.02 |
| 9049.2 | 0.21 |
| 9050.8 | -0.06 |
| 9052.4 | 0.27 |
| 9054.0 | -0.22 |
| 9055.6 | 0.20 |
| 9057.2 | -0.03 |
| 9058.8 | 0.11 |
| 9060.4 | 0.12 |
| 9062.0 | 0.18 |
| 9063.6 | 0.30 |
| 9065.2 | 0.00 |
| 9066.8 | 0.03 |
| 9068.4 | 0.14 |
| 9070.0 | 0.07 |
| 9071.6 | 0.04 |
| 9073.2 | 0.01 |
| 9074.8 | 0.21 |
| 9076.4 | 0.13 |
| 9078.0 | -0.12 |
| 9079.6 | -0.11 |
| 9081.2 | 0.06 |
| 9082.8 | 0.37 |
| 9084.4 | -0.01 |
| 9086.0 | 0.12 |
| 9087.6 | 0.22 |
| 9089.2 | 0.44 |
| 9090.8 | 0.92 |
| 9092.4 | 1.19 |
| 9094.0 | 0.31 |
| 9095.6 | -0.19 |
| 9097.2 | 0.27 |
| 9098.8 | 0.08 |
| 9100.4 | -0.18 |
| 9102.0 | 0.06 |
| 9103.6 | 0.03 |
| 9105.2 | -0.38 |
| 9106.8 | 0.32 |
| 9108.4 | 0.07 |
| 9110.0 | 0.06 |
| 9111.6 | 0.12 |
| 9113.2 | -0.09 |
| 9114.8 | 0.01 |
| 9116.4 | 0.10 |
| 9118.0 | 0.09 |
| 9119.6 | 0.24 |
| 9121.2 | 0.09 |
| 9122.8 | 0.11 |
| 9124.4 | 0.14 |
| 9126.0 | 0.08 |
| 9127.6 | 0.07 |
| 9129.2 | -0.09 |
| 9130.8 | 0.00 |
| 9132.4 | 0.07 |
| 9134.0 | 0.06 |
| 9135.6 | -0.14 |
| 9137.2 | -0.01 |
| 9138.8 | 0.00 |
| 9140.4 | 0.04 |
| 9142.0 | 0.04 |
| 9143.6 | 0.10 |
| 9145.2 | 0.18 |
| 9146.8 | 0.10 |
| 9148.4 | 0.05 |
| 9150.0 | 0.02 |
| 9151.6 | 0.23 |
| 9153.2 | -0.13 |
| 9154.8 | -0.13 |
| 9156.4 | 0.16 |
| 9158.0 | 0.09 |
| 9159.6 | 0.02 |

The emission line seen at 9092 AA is H-beta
